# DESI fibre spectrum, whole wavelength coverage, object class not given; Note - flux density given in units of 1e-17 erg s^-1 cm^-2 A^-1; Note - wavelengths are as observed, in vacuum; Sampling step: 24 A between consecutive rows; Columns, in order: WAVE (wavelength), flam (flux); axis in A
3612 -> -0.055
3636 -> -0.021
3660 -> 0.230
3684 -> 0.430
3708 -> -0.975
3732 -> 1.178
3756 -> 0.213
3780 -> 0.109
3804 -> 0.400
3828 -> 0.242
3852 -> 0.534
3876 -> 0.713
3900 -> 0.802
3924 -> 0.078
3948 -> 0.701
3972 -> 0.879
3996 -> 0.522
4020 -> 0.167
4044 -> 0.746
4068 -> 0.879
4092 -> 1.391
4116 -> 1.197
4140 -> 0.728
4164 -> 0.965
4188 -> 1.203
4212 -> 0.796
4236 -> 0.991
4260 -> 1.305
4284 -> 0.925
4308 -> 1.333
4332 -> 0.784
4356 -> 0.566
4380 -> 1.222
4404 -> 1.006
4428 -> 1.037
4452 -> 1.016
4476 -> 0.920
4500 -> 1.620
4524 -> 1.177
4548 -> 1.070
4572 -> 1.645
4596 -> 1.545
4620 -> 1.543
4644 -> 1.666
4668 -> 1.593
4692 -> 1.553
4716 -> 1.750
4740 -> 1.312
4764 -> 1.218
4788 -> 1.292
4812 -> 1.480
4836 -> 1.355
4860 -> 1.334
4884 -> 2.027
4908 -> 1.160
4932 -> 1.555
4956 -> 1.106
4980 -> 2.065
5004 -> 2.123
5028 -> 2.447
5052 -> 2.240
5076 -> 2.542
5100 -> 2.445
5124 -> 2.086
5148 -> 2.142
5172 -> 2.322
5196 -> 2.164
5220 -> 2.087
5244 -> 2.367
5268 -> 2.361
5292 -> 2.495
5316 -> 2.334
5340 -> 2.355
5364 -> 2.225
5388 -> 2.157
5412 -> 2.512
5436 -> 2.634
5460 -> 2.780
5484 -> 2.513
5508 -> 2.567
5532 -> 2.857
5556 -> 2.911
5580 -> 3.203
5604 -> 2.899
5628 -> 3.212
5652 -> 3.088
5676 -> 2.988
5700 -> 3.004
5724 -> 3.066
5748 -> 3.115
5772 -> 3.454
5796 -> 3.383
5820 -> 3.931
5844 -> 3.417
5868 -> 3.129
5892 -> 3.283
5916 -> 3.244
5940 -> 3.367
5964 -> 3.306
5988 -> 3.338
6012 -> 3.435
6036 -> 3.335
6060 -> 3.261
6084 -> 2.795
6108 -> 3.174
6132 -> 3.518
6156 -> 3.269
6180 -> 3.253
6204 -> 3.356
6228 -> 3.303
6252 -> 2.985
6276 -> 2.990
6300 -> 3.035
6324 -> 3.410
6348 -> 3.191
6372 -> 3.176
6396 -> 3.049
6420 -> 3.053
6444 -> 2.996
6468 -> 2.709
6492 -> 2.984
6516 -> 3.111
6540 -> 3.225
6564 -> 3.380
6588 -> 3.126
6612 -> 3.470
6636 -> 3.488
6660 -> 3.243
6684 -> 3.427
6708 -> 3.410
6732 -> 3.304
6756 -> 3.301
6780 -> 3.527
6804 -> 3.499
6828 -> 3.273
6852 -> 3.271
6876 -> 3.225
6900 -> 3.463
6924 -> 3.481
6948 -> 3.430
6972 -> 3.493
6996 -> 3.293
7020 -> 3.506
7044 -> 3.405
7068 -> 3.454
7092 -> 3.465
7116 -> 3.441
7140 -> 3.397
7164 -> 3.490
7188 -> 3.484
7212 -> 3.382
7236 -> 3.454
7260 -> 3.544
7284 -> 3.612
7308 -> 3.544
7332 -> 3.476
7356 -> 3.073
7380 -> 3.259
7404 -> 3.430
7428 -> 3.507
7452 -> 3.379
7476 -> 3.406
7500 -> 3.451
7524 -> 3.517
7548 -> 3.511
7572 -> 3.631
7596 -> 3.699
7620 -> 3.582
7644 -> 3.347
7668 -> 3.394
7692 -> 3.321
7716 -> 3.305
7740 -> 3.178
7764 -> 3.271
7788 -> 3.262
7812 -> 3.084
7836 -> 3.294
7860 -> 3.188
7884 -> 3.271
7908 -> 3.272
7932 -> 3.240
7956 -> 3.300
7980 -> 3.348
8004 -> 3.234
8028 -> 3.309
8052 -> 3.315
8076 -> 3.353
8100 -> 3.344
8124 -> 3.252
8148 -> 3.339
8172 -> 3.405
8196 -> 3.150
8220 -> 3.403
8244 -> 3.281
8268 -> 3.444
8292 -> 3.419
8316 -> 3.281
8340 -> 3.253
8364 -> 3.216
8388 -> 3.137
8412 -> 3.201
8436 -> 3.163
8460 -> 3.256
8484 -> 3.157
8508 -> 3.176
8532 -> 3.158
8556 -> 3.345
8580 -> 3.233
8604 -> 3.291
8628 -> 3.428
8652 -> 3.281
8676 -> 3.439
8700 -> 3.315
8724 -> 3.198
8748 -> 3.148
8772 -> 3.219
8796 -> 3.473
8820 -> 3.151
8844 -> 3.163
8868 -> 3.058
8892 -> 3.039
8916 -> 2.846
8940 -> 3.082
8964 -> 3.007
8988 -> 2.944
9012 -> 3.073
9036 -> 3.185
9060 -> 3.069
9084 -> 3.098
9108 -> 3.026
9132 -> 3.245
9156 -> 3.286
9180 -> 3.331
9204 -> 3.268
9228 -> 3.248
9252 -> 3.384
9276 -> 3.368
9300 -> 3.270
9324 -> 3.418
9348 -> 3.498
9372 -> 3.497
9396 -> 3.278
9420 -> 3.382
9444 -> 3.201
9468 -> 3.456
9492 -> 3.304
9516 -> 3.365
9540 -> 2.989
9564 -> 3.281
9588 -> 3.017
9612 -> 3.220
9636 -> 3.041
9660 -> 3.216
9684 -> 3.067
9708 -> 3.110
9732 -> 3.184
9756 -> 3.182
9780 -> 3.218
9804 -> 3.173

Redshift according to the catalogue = 0.25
